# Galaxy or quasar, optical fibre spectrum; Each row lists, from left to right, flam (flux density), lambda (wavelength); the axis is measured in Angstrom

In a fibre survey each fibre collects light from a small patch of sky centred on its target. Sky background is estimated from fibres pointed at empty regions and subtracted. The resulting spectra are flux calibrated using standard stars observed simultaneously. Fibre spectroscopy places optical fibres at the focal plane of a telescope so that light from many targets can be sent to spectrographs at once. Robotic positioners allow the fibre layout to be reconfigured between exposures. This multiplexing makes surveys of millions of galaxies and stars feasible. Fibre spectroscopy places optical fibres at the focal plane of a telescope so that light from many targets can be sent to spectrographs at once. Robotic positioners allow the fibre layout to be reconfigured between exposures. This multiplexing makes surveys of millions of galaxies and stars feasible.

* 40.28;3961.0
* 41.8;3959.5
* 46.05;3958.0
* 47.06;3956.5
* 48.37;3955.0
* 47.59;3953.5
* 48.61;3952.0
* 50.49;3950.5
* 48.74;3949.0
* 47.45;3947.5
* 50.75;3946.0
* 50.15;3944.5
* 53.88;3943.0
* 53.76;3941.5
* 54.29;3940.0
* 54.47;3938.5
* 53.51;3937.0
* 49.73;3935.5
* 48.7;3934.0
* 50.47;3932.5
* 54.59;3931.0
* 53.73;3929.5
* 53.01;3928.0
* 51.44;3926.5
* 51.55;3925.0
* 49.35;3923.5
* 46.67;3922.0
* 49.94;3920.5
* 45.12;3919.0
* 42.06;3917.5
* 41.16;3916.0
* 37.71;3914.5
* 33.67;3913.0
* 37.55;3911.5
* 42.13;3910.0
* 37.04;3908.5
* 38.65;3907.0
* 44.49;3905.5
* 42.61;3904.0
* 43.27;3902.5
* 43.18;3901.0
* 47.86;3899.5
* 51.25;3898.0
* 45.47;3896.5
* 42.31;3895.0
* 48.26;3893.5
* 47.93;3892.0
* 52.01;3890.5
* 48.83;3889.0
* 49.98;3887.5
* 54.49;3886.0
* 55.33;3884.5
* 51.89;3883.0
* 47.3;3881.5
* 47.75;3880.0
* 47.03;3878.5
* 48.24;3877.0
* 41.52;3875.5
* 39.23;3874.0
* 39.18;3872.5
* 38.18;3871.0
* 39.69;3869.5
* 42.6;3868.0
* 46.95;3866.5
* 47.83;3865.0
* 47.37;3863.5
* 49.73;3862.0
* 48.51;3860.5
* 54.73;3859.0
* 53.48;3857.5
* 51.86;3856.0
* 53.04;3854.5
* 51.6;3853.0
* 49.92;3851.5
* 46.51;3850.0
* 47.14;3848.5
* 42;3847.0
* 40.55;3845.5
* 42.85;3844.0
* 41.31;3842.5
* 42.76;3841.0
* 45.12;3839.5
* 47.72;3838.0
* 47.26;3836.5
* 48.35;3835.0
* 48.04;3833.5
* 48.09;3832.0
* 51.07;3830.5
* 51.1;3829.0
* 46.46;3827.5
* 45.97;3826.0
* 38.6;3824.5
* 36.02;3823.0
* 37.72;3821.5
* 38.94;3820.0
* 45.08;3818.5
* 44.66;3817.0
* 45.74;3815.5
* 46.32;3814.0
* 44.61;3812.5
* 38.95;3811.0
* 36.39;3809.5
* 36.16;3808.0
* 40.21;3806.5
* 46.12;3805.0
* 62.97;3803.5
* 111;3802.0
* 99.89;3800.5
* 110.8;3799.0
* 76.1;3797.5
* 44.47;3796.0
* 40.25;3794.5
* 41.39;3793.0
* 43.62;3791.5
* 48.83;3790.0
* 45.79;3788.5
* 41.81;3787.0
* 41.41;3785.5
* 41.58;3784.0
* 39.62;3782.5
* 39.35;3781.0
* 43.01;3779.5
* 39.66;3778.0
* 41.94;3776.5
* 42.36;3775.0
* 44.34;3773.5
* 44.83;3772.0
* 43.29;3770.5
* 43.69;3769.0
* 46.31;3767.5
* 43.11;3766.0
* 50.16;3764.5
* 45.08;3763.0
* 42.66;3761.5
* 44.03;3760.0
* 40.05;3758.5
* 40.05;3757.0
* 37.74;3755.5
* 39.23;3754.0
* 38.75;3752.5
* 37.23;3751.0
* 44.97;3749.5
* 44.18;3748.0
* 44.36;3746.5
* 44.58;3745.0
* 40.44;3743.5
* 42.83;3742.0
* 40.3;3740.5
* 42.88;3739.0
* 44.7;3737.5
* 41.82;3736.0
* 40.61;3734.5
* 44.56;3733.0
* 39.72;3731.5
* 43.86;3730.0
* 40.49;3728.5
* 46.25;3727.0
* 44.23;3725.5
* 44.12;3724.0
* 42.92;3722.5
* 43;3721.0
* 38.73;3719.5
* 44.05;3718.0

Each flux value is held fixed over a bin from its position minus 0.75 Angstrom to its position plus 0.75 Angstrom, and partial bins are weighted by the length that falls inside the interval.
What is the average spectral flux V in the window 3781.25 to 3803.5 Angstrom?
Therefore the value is 58.7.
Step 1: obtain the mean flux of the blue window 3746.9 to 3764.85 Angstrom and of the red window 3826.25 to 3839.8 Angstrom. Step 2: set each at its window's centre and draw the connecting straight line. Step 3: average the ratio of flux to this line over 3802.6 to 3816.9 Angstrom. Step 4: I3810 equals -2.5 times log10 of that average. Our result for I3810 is 0.03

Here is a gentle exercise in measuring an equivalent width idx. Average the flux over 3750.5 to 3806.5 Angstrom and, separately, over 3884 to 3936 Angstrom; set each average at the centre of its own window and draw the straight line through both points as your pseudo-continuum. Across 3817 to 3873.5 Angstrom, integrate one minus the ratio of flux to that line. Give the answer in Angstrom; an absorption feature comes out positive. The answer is 2.5 Angstrom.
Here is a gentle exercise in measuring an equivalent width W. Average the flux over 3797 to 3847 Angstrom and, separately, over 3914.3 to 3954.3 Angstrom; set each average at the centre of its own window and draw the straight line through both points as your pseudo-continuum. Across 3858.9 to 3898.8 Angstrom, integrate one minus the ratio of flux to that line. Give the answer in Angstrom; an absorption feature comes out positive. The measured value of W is 2.5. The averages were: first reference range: 50.7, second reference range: 49.8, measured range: 47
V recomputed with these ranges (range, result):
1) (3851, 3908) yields 47.1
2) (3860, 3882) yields 44.7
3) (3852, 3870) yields 49.1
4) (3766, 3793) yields 43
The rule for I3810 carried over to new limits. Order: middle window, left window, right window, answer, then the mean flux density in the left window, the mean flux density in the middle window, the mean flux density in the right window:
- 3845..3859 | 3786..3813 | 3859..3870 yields -0.01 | 56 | 48.9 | 46.8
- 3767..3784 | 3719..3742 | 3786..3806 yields 0.30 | 42.6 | 42.5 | 62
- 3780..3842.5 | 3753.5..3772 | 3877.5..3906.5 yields -0.10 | 43.1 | 49.3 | 47.9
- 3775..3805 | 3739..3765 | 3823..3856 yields -0.24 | 42.1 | 54.9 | 46.3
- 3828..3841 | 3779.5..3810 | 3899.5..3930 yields 0.06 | 54.3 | 48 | 44.2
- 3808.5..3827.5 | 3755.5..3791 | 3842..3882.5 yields 0.07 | 43.1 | 41.7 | 46.2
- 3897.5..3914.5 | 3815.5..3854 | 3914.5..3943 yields 0.17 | 45.1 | 41.6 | 50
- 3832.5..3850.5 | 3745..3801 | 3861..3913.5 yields 0.02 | 46.6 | 45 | 45.2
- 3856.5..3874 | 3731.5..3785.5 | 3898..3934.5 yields -0.04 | 42.4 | 46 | 45.3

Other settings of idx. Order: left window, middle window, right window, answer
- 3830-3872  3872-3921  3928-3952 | 4.2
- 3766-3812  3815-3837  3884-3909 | 1.9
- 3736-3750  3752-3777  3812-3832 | 0.3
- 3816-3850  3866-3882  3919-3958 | 1.2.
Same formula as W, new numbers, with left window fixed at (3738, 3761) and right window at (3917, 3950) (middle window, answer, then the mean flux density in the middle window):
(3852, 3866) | -1.15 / 50.8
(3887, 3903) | 0.46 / 47.3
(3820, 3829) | 0.72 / 41.6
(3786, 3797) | -0.21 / 44.4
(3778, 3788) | 0.47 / 41.1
